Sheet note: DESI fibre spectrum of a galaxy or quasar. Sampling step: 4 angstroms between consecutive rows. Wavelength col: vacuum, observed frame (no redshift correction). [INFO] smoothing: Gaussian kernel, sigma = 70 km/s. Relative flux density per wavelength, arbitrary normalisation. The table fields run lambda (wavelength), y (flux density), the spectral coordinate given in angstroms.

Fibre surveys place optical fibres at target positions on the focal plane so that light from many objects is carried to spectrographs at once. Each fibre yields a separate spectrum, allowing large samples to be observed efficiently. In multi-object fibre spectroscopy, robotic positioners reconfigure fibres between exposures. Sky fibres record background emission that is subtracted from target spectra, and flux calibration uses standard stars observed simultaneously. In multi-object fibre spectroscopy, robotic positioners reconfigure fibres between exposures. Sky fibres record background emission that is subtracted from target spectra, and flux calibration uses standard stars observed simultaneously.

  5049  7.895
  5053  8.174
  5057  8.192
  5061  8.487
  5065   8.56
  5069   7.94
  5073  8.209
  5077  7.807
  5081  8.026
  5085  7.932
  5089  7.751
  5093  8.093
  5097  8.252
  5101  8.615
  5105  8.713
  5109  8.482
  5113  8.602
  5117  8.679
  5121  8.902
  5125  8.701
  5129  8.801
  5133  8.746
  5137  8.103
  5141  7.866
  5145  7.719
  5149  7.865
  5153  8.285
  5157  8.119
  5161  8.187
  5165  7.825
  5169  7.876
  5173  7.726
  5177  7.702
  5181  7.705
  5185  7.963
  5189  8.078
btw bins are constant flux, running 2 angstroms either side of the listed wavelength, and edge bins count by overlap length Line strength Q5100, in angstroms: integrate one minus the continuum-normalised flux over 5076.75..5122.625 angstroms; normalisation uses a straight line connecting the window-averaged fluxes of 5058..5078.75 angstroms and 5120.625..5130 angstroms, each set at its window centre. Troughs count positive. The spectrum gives 1.0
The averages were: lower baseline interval 8.2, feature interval 8.34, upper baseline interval 8.78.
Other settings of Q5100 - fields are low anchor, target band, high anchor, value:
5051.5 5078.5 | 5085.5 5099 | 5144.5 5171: 0.20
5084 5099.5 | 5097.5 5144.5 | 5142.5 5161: -2.96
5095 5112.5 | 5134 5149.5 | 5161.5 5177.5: 0.34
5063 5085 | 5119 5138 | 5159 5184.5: -1.73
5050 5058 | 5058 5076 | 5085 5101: -0.30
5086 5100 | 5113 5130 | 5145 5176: -1.54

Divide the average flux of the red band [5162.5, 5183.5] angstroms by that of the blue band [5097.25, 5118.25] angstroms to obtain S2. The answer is 0.9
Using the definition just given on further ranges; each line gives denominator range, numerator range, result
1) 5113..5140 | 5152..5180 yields 0.92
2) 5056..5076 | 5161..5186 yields 0.95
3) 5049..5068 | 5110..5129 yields 1.05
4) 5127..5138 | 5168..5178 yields 0.90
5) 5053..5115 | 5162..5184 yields 0.95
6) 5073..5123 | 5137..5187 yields 0.95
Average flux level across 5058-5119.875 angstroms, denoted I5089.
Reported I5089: 8.28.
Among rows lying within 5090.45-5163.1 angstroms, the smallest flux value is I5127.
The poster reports 7.719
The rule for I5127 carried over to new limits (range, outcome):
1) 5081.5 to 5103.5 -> 7.751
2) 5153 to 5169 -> 7.825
